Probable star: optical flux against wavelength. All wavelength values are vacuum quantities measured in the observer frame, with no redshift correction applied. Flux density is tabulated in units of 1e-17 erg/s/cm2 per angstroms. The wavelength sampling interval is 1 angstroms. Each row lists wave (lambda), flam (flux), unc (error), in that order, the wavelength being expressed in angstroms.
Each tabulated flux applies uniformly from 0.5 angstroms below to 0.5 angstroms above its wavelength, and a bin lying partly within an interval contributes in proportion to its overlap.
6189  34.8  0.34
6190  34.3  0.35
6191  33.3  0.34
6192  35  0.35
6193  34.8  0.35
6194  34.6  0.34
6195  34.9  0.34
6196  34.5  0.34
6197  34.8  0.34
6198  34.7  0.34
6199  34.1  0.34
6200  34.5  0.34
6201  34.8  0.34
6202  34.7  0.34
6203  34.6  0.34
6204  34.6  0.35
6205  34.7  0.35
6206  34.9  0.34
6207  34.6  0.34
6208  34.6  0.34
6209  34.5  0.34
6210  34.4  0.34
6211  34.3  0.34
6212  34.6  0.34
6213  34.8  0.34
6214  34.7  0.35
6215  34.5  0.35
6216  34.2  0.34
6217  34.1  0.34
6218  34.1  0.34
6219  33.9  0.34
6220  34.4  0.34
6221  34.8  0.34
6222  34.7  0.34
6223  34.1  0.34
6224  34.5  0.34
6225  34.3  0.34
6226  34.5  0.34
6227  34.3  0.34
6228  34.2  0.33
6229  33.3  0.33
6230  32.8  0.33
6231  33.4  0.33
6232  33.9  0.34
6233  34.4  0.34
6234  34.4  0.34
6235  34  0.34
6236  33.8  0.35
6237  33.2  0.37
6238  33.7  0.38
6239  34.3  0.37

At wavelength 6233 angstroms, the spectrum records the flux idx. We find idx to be 34.4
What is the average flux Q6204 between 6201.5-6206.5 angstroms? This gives 34.7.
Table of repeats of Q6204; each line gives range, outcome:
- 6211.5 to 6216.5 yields 34.6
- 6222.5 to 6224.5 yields 34.3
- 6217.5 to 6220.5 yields 34.1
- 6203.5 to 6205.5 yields 34.7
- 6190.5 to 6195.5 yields 34.5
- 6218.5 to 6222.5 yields 34.5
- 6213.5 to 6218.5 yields 34.3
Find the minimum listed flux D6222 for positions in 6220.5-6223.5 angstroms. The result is 34.1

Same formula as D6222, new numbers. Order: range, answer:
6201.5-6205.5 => 34.6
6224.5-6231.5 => 32.8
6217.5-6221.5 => 33.9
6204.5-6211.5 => 34.3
